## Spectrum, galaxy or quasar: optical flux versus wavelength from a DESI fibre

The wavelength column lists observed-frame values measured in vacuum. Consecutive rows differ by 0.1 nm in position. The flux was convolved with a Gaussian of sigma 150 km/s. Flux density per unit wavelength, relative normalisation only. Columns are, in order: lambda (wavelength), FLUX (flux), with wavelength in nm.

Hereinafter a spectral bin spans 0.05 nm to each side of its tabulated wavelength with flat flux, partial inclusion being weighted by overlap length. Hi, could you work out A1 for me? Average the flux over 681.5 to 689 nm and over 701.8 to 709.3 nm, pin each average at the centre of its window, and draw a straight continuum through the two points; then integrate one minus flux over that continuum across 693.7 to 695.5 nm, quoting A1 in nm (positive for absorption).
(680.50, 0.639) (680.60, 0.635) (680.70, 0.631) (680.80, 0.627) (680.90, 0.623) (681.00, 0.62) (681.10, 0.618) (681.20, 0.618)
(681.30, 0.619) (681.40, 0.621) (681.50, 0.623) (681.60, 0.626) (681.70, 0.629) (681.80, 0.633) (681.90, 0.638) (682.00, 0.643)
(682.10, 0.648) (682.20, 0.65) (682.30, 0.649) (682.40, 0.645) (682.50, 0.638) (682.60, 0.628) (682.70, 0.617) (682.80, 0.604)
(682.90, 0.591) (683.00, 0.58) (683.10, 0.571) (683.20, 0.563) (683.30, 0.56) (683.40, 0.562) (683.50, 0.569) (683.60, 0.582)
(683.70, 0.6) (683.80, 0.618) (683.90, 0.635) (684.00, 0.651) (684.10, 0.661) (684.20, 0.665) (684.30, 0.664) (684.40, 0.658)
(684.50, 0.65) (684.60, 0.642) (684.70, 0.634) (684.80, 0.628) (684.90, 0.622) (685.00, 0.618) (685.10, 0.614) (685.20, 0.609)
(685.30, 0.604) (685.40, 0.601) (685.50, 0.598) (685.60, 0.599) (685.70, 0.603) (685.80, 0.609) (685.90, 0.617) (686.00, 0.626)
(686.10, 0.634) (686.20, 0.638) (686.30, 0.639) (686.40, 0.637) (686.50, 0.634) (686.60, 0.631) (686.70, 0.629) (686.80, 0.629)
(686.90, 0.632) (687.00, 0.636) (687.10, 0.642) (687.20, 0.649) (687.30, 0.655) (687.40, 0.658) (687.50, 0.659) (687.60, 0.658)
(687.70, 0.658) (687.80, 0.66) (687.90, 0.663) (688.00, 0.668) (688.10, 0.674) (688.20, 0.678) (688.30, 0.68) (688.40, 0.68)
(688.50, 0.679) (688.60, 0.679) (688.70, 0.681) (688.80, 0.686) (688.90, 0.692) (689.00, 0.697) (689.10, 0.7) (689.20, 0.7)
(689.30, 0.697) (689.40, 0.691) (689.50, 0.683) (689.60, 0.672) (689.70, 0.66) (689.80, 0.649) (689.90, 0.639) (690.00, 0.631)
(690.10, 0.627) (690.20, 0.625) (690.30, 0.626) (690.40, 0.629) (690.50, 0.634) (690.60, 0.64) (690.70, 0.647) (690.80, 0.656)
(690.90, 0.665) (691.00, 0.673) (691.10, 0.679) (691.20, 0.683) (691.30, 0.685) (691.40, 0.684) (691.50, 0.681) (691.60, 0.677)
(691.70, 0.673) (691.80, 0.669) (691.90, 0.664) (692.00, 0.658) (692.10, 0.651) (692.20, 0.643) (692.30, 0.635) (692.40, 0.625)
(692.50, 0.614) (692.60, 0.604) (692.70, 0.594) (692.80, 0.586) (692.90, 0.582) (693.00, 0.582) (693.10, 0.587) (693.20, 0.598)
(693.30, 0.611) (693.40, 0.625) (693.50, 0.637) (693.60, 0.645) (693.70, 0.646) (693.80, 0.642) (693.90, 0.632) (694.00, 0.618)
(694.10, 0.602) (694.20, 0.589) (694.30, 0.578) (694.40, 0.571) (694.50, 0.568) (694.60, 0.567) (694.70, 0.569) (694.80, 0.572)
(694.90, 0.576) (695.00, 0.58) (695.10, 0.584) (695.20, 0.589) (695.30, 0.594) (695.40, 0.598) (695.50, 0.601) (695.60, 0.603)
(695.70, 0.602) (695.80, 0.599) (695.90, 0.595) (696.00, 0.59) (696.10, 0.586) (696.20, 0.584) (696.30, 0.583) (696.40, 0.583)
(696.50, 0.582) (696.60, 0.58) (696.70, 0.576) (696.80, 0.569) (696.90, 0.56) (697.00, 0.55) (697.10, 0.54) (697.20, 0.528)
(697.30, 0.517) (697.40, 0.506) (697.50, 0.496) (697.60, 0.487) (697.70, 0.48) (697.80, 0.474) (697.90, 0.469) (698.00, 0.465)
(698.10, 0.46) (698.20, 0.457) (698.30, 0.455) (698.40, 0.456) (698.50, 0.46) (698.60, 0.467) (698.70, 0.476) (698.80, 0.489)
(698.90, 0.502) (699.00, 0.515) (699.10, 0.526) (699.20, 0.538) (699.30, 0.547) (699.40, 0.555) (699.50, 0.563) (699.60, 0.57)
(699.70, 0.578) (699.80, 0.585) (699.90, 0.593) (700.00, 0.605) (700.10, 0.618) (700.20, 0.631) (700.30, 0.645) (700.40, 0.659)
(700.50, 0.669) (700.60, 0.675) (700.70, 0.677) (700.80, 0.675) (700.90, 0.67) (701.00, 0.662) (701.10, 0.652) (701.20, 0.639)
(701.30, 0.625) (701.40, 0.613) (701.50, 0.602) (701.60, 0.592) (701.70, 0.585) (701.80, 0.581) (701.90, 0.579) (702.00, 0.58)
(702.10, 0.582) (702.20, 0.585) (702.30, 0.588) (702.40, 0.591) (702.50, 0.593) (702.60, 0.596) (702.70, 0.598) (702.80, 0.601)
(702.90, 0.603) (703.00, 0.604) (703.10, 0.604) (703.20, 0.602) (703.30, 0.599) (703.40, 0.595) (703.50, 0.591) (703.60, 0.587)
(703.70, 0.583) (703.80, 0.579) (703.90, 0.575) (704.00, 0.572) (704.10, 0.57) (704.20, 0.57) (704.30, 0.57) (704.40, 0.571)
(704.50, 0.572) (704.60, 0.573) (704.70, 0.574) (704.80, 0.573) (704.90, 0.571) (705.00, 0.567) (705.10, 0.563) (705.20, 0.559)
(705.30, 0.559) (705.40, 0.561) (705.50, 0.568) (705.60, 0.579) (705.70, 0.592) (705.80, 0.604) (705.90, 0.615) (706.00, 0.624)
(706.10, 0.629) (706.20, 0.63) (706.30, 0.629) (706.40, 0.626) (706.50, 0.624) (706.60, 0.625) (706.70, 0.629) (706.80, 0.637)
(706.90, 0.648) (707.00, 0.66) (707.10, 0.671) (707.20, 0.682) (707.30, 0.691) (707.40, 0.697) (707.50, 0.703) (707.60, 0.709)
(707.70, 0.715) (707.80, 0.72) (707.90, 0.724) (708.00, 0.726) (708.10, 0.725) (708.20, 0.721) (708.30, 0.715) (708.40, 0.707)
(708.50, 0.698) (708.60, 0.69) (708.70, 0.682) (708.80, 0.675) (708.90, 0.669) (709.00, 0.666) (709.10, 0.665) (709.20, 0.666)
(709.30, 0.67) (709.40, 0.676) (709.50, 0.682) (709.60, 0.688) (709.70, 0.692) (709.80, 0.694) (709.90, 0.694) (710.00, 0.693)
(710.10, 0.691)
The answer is 0.11 nm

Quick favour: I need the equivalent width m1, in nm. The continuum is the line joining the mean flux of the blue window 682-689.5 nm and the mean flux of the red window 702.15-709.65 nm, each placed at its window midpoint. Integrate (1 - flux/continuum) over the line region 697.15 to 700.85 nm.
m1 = 0.524 nm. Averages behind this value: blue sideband 0.638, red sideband 0.629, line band 0.542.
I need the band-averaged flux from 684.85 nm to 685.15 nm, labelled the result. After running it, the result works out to 0.618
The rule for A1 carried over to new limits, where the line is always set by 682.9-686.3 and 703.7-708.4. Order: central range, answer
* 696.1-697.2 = 0.092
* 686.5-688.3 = -0.104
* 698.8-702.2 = 0.124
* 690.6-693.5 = -0.101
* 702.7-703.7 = 0.044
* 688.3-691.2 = -0.225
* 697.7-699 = 0.315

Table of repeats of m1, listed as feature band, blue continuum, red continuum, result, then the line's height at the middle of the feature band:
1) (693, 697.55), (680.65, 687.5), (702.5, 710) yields 0.32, 0.629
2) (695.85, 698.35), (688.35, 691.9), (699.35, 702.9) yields 0.40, 0.632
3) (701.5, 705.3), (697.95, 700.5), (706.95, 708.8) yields 0.21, 0.617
